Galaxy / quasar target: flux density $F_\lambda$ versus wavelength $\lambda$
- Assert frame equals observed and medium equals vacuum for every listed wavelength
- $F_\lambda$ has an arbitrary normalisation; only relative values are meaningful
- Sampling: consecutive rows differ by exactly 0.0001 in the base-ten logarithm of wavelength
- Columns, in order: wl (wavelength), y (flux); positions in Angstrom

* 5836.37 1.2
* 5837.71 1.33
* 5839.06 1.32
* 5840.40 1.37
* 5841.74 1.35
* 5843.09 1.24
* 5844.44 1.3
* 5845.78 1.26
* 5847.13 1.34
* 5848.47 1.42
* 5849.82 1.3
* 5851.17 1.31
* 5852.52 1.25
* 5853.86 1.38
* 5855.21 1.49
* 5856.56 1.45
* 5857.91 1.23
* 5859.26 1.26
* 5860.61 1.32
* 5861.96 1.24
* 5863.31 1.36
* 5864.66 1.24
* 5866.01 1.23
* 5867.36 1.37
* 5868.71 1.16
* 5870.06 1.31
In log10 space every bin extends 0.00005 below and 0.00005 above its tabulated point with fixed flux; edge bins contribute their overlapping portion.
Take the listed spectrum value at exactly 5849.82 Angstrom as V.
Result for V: 1.3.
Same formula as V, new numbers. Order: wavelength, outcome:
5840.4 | 1.37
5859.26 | 1.26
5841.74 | 1.35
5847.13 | 1.34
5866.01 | 1.23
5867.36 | 1.37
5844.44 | 1.3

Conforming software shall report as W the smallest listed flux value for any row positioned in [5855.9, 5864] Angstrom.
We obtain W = 1.23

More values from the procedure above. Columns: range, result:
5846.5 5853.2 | 1.25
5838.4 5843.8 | 1.24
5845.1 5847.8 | 1.26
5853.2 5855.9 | 1.38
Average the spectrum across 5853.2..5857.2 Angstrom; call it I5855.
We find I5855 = 1.44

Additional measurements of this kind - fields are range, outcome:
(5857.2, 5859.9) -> 1.25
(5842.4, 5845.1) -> 1.27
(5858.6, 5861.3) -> 1.29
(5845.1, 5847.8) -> 1.3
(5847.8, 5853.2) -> 1.32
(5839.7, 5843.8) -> 1.32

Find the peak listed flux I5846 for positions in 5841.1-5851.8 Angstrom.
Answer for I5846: 1.42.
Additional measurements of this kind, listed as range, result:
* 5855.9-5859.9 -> 1.45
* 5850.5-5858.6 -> 1.49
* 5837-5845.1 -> 1.37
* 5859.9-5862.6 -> 1.32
